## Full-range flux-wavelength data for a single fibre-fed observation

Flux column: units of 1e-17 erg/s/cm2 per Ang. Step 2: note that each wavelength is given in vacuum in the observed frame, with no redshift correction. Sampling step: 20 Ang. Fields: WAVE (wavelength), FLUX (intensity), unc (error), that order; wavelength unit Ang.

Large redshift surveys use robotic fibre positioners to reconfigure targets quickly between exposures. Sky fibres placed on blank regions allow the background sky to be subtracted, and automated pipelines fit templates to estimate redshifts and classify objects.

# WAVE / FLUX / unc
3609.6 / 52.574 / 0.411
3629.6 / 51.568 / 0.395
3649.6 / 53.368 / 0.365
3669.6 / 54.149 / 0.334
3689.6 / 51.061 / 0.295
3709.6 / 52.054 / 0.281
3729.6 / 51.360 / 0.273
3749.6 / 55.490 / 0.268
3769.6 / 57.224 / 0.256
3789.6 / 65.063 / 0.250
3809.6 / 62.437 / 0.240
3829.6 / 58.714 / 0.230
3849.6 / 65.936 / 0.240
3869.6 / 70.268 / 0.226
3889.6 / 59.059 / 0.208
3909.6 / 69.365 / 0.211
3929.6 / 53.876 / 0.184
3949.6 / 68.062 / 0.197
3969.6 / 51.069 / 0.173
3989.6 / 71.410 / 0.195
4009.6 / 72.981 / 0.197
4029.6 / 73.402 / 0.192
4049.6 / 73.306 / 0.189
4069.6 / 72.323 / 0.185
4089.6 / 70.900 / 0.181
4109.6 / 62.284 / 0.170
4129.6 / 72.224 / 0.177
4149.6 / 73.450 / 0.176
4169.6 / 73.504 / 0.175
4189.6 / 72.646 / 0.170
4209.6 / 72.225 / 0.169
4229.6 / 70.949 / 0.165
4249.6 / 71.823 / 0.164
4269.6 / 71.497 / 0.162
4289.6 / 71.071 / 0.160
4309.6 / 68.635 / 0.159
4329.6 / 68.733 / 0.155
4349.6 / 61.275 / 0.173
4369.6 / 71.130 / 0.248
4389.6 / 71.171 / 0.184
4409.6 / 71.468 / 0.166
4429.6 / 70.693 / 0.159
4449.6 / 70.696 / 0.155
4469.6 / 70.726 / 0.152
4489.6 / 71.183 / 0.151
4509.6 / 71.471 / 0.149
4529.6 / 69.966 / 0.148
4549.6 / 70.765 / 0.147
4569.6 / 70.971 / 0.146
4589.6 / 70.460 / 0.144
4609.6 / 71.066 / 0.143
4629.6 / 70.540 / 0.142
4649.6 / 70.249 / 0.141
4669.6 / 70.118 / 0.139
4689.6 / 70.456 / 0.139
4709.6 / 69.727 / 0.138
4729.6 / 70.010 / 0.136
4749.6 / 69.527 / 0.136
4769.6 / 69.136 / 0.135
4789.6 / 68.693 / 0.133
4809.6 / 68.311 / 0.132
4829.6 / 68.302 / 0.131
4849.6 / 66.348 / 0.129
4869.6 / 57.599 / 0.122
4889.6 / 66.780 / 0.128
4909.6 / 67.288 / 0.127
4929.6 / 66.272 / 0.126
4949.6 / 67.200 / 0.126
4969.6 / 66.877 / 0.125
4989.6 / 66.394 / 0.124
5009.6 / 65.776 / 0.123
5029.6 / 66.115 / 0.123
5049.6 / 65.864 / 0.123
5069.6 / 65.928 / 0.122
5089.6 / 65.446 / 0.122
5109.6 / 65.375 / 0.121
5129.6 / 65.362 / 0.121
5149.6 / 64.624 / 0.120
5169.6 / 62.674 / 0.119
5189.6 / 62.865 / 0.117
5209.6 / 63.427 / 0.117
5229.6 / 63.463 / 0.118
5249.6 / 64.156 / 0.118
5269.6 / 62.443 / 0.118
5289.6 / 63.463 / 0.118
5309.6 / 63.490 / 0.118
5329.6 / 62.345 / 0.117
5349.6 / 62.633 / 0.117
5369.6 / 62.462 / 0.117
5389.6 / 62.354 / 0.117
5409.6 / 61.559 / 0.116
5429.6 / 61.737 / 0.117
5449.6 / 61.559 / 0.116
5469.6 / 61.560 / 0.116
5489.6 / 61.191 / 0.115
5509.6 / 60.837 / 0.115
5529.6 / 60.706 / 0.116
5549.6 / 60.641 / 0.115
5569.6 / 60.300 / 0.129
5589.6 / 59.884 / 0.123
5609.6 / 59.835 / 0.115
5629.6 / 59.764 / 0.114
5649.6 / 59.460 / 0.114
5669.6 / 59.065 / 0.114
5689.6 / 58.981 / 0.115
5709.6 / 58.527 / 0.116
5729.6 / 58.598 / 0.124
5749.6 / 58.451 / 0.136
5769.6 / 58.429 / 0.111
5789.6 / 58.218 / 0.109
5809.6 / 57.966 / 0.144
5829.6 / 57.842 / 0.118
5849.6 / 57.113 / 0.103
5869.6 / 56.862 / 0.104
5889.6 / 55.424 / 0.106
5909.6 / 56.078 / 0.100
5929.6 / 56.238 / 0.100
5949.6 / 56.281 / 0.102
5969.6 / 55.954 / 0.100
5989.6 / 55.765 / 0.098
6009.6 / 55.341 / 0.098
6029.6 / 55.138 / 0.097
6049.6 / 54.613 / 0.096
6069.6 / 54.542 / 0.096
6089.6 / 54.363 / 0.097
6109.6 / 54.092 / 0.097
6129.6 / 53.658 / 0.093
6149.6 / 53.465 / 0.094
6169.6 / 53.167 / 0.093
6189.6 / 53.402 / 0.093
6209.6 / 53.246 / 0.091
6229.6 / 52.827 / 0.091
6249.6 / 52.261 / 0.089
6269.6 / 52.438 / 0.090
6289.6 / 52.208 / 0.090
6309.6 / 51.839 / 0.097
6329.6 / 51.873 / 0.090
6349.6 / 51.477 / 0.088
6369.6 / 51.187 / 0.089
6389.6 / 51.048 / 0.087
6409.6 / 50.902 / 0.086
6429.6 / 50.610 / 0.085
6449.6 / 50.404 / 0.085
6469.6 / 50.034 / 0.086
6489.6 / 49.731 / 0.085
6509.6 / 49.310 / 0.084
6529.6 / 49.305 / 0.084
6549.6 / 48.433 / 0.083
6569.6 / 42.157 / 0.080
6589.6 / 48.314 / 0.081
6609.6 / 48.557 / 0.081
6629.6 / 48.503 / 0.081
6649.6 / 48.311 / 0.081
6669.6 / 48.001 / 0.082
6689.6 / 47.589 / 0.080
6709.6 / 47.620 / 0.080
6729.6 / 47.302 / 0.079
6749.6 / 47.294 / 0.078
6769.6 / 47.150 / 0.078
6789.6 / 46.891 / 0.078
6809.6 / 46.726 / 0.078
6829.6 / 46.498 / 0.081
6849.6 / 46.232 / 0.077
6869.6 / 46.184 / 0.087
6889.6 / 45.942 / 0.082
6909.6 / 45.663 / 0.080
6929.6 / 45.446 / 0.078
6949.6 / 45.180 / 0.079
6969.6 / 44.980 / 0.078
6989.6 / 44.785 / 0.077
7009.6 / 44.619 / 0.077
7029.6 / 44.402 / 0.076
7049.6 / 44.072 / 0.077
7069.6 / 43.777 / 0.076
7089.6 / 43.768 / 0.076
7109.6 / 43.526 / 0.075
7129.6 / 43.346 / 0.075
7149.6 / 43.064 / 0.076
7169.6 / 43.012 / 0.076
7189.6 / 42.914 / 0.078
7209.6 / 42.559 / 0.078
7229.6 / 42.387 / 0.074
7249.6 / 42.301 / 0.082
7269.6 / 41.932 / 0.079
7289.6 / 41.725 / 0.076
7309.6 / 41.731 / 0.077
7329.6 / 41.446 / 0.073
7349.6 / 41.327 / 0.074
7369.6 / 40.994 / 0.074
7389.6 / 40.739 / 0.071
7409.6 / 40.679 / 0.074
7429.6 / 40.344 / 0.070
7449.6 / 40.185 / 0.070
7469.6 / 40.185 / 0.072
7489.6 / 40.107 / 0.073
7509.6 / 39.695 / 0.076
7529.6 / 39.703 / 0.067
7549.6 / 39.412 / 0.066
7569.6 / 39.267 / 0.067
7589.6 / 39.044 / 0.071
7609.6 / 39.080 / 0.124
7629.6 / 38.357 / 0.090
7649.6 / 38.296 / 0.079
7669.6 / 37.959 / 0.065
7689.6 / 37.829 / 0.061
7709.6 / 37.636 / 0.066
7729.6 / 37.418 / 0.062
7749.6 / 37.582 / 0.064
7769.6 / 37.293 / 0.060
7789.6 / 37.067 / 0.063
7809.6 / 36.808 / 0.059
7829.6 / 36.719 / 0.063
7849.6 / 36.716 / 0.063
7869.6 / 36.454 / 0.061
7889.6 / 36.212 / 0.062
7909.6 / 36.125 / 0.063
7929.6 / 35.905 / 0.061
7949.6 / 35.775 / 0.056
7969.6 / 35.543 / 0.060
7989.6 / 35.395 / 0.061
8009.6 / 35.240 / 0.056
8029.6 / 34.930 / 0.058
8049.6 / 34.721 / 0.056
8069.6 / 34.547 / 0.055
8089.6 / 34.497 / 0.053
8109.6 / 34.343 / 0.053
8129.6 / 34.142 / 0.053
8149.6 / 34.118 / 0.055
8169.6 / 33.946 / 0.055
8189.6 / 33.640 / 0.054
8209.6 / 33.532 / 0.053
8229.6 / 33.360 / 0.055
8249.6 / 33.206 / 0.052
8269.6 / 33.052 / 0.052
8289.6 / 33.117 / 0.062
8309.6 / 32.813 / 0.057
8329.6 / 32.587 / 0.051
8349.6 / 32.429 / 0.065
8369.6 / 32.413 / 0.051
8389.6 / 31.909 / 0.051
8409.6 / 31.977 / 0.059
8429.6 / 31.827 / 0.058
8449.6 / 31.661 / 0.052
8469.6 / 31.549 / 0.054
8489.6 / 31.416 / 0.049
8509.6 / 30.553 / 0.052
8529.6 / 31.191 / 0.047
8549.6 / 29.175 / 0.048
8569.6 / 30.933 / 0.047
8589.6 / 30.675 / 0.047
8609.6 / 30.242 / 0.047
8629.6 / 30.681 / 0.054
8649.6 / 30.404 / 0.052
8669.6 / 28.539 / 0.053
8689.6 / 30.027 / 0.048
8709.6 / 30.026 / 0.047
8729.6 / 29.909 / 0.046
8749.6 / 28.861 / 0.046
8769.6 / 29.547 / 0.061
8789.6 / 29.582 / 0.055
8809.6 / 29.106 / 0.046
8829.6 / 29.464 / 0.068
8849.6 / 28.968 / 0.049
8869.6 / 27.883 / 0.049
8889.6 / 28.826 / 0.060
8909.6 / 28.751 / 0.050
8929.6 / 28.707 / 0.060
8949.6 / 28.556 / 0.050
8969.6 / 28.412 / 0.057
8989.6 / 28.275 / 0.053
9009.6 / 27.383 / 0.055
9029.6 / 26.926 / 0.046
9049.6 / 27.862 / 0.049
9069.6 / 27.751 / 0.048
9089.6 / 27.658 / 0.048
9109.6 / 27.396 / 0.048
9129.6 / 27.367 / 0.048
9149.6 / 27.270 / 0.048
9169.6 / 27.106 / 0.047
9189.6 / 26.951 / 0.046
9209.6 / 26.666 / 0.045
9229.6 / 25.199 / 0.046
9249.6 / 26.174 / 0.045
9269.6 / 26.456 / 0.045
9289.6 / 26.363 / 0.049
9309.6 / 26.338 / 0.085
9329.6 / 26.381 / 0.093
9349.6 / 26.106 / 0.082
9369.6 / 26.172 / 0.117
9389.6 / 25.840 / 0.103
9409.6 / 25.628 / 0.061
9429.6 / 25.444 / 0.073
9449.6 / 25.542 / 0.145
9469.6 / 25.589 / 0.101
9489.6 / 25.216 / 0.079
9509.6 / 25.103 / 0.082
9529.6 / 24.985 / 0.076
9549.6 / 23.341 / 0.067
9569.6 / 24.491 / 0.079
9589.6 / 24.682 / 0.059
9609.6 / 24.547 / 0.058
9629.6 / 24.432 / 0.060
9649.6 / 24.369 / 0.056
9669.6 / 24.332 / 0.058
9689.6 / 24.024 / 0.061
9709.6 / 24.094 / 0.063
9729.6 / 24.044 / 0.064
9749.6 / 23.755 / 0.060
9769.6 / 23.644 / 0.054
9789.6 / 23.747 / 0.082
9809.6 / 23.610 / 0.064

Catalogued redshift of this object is 0.00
